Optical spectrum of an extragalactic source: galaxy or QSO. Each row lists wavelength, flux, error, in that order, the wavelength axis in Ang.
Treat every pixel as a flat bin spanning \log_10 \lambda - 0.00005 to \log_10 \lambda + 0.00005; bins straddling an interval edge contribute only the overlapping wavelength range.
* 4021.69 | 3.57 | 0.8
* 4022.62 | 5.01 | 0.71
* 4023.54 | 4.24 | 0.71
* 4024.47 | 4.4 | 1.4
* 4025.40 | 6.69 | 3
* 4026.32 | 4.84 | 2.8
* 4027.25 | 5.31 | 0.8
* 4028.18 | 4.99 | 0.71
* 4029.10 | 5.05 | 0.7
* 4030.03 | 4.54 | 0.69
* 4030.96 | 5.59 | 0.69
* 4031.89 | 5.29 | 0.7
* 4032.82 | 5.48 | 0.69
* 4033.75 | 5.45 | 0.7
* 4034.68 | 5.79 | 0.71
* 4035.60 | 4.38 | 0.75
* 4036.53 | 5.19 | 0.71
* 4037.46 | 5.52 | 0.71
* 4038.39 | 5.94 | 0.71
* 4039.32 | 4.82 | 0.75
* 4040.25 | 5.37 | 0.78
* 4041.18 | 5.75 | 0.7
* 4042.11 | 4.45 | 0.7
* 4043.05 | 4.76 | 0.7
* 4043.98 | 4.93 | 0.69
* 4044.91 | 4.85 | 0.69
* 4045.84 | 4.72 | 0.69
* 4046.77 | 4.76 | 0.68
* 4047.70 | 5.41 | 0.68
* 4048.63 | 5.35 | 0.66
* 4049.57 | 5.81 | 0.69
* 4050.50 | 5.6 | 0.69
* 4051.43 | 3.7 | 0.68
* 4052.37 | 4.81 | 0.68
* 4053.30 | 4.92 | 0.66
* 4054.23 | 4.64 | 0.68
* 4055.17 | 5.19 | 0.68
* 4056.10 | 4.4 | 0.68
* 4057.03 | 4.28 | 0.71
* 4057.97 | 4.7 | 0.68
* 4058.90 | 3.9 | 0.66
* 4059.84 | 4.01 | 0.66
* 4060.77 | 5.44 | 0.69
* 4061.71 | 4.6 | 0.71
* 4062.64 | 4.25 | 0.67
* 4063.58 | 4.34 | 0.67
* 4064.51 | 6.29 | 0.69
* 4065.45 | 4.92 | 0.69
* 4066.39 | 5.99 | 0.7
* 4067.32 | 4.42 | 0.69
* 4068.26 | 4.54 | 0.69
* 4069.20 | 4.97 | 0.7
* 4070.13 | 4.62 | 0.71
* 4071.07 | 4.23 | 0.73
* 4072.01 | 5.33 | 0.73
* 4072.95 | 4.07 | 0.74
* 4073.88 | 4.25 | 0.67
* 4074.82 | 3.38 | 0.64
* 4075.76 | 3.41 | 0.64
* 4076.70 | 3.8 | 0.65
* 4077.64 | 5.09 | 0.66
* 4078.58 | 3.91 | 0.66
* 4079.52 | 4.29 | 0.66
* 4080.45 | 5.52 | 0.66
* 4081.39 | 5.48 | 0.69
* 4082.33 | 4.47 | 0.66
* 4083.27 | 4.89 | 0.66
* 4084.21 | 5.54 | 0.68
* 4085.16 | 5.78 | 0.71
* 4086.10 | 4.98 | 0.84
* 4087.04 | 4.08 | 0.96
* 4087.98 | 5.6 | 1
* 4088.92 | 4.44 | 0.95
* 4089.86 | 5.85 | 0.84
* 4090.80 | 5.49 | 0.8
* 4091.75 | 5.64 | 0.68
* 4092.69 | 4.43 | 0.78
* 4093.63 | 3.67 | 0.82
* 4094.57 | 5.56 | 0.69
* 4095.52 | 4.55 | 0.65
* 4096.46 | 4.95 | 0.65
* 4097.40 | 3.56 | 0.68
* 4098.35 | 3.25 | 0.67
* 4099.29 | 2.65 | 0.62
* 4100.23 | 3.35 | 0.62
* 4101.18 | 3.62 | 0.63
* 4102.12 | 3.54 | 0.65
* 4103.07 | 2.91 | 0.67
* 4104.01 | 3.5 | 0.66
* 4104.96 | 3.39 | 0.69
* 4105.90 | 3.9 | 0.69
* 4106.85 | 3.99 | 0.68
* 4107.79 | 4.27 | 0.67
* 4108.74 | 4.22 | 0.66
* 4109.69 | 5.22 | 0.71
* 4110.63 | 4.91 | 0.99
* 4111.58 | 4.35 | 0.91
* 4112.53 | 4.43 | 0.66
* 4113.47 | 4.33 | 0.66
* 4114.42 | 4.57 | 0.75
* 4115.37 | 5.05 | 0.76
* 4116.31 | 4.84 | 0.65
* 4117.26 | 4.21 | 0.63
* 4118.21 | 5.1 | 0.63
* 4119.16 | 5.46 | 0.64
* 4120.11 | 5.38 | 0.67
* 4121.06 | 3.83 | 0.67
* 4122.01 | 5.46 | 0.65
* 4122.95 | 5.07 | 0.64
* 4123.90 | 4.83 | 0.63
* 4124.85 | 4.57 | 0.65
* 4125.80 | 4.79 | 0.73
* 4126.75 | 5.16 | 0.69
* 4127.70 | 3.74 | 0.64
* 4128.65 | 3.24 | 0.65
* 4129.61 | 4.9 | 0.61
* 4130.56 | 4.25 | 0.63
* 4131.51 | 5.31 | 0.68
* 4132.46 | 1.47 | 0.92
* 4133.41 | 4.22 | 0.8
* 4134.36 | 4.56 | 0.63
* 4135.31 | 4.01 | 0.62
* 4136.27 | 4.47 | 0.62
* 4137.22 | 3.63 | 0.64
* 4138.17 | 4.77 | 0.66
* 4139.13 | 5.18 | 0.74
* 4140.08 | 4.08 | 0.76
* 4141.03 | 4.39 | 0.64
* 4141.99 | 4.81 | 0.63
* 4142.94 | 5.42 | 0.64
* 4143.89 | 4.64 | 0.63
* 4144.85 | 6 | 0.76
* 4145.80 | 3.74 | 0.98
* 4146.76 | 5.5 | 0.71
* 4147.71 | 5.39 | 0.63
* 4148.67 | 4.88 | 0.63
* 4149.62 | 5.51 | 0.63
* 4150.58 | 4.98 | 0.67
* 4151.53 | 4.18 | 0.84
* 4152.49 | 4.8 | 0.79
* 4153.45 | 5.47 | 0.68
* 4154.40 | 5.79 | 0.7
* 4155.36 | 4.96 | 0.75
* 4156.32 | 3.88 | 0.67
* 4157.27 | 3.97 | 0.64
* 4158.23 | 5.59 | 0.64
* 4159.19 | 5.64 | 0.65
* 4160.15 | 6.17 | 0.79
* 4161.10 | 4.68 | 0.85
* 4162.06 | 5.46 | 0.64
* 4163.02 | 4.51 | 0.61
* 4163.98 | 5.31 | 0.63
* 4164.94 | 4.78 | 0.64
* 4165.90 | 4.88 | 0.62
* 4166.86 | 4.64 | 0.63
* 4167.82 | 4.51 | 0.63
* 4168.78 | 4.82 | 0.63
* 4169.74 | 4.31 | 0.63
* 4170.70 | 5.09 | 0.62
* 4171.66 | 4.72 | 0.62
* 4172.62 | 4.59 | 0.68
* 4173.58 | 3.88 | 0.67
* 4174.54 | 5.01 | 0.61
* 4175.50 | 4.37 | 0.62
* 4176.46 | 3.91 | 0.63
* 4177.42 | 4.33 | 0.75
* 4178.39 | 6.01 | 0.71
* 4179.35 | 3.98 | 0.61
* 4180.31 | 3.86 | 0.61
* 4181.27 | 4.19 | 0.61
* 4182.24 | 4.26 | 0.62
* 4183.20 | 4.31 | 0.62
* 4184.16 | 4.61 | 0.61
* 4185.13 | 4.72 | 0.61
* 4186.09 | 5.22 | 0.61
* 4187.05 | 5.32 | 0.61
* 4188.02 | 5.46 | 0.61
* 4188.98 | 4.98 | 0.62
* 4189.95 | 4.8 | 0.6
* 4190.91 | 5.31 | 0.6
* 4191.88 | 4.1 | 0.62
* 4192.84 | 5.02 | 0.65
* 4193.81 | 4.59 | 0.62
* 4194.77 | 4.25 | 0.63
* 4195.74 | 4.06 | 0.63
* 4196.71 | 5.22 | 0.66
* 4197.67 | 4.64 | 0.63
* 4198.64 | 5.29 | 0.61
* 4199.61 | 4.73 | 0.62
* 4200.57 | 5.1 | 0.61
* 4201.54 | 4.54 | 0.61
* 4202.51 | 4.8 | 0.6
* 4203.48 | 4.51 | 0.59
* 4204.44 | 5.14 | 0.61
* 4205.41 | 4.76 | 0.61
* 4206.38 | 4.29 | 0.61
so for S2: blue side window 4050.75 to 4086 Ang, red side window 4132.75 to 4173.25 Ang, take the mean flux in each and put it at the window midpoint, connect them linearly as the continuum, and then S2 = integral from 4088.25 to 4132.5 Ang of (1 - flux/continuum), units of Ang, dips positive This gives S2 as 3.17 Ang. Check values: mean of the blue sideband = 4.67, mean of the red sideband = 4.81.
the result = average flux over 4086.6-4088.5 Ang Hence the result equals 4.85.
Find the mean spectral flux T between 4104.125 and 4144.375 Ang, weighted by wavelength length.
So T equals 4.48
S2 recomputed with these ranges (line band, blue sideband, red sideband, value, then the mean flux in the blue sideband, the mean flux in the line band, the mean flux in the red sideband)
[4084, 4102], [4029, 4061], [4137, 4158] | 1.4 Ang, 4.99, 4.54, 4.84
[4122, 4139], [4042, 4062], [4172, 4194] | 1.3 Ang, 4.79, 4.34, 4.65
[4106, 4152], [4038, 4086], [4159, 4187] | 1.4 Ang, 4.8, 4.61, 4.72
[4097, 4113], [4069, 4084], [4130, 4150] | 2.5 Ang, 4.49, 3.83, 4.58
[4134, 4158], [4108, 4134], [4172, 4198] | -1.0 Ang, 4.55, 4.77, 4.63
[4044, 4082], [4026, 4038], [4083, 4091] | 3.5 Ang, 5.2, 4.71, 5.18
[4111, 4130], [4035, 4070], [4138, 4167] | 1.1 Ang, 4.92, 4.66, 4.97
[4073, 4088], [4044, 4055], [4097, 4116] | -0.7 Ang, 4.97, 4.61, 3.96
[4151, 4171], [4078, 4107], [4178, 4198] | -1.3 Ang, 4.42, 4.92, 4.71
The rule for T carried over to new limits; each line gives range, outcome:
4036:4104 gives 4.68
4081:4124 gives 4.53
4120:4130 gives 4.6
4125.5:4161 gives 4.69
